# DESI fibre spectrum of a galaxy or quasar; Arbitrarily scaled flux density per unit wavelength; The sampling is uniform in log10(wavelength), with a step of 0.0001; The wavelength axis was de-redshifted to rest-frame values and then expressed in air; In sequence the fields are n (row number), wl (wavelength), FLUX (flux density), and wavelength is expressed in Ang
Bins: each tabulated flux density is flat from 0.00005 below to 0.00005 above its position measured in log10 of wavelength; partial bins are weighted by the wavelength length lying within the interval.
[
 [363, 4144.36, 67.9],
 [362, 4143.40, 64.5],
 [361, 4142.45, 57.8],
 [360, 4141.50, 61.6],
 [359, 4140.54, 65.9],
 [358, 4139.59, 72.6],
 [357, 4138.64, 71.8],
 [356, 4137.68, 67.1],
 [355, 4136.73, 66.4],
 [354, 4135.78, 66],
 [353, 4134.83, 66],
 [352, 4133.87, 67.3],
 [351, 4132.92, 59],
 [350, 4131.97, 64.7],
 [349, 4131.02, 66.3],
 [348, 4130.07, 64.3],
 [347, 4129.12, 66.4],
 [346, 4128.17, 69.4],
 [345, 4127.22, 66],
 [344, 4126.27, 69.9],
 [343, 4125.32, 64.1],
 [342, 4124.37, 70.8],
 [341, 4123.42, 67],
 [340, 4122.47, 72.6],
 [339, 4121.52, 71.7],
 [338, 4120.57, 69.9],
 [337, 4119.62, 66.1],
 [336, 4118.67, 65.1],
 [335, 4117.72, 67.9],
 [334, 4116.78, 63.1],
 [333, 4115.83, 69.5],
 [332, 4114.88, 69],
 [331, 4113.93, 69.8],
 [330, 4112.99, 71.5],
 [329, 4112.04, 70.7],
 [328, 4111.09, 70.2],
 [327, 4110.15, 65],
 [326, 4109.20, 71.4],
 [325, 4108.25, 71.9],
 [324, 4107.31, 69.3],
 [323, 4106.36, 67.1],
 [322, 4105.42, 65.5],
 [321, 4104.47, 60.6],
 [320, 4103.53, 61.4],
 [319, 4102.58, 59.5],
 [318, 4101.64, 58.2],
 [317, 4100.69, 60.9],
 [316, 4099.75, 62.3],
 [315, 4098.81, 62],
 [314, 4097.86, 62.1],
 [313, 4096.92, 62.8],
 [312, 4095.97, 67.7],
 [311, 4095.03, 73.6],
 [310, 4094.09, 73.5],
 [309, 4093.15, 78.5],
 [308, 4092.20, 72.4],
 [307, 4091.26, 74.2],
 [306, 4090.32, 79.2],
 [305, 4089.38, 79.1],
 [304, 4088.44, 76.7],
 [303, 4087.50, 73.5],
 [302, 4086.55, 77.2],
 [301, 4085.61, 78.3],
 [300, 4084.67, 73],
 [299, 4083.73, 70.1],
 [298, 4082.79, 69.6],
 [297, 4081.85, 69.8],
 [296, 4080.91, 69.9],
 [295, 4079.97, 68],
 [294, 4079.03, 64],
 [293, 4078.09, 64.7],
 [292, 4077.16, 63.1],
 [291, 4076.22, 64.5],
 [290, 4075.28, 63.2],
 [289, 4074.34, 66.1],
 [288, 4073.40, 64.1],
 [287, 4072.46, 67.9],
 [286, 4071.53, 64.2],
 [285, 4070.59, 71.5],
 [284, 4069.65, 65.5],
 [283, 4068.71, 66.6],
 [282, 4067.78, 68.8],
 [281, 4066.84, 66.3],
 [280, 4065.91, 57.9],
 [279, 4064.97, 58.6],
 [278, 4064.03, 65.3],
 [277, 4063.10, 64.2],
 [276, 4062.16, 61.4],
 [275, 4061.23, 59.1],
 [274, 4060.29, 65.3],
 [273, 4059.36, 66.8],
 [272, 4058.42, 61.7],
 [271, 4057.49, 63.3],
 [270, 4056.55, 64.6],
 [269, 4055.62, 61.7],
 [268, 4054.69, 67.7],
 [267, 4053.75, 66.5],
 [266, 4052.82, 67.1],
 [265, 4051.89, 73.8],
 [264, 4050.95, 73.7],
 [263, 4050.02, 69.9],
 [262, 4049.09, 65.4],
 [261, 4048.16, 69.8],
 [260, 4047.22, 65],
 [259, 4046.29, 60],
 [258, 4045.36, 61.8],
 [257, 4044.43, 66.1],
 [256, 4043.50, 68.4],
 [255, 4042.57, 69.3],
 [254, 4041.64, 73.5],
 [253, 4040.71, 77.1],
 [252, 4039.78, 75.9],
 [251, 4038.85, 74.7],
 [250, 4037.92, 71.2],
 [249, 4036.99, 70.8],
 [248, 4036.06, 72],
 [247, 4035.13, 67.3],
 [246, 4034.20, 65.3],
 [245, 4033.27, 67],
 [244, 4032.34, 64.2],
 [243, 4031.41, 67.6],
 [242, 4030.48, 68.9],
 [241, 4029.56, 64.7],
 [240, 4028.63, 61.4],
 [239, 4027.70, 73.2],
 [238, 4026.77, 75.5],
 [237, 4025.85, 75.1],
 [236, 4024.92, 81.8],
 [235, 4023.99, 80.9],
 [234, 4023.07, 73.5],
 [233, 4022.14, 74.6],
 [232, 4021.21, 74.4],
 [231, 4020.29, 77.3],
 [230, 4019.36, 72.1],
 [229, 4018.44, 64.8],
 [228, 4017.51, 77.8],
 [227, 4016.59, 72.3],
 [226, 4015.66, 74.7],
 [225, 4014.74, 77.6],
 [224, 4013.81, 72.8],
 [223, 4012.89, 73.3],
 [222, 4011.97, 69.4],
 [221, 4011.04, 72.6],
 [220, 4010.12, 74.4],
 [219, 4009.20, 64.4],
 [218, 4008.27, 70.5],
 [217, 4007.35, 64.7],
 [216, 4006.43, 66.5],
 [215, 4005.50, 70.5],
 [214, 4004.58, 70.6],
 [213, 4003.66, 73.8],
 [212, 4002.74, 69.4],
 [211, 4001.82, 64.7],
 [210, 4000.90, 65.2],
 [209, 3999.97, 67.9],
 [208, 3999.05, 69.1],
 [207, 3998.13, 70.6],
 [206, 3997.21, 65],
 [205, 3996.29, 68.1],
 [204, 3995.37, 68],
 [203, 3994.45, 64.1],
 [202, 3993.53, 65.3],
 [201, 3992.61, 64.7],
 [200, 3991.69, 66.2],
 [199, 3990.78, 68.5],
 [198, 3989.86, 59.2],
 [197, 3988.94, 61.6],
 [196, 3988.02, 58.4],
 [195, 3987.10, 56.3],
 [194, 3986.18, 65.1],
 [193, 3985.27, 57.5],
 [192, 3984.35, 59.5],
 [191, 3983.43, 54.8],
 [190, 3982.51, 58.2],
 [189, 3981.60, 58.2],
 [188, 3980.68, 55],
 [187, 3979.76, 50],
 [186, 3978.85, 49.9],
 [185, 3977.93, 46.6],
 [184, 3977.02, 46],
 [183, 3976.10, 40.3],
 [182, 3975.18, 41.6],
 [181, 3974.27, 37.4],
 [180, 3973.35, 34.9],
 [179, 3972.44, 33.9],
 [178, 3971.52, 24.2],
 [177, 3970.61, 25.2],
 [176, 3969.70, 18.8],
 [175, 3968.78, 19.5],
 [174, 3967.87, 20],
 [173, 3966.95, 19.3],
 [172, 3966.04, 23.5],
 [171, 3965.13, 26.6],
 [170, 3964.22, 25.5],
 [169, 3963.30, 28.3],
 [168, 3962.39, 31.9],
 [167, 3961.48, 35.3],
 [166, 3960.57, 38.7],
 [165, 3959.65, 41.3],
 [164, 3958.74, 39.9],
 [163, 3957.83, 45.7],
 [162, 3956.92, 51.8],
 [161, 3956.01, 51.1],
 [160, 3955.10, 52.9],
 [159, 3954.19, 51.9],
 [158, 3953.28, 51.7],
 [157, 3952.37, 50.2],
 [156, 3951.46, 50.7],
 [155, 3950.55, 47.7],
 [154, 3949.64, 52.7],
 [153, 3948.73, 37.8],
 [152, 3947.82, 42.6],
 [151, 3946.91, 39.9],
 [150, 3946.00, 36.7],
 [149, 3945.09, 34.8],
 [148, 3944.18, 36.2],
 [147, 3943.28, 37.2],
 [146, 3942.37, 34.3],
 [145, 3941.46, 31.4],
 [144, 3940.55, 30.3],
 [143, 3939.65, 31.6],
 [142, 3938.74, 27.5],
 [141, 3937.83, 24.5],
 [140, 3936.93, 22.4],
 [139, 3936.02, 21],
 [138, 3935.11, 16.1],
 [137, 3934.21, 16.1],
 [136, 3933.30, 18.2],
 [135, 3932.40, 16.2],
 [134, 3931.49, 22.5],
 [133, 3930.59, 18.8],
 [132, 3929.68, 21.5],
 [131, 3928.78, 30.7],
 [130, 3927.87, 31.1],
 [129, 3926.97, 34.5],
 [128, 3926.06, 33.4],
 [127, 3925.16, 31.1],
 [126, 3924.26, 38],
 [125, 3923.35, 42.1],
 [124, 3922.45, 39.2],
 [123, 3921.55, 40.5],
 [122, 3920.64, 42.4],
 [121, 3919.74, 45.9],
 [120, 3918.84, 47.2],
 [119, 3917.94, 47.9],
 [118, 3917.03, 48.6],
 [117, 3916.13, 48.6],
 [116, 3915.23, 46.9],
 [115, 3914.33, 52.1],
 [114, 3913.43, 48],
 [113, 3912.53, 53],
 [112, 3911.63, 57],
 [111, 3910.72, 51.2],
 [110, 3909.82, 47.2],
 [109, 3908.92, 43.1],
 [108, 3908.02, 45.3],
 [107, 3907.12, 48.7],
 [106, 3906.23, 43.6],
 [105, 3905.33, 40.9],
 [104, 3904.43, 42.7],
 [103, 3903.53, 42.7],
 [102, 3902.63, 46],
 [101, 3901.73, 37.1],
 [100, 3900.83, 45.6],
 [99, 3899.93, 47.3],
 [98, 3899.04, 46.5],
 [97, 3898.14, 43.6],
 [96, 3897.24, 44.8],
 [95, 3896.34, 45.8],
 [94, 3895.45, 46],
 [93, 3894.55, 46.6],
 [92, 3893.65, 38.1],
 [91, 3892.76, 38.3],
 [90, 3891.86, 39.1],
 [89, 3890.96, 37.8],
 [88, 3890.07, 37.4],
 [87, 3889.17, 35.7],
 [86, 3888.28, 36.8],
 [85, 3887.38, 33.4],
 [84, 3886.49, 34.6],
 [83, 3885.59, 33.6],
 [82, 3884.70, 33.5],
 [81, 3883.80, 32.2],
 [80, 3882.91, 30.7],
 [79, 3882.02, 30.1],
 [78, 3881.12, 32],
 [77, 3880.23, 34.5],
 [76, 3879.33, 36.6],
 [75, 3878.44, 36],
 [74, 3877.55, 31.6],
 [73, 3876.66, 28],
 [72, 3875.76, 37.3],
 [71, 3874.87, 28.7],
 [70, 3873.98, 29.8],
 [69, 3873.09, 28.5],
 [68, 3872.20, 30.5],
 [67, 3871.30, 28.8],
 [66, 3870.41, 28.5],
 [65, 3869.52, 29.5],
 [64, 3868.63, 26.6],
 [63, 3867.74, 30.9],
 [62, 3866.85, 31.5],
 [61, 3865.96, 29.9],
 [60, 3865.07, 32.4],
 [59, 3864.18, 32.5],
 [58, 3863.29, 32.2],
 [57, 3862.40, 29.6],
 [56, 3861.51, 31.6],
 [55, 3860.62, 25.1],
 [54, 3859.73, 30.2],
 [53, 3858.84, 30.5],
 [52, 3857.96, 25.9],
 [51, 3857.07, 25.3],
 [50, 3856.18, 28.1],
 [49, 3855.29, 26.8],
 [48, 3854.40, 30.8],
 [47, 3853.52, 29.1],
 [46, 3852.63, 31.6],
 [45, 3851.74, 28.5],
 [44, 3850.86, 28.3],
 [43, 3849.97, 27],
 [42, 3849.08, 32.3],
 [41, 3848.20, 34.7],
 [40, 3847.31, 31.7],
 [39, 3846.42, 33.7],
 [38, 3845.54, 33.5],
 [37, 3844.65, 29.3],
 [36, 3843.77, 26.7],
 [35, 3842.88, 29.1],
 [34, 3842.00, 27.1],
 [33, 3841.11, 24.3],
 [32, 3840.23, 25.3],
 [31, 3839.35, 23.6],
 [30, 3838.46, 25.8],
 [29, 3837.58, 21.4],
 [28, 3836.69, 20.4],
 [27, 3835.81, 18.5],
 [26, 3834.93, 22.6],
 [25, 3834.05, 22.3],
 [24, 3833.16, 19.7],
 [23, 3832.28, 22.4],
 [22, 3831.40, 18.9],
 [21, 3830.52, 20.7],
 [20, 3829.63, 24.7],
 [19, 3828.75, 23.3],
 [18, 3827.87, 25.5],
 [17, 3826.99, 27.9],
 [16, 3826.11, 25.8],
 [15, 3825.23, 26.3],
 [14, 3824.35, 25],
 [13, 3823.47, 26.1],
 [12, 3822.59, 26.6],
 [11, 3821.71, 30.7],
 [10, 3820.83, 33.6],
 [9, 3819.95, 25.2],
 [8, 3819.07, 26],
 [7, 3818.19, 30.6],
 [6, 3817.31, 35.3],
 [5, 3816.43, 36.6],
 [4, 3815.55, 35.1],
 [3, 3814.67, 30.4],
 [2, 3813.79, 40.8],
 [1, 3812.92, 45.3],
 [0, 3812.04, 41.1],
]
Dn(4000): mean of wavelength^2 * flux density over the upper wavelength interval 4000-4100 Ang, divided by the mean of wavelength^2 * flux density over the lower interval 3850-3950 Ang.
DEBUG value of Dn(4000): 2.1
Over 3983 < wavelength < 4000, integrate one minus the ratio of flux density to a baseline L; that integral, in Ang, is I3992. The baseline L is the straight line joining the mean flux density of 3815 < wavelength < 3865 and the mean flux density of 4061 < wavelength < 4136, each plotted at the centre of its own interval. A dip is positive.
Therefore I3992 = -4.2 Ang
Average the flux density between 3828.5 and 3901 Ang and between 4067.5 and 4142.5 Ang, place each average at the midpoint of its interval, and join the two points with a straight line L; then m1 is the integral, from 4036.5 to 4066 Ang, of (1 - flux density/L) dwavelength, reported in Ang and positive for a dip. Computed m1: -3.6 Ang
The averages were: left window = 31.1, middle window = 66.9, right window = 67.9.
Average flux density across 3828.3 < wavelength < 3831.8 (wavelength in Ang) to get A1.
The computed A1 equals 21.9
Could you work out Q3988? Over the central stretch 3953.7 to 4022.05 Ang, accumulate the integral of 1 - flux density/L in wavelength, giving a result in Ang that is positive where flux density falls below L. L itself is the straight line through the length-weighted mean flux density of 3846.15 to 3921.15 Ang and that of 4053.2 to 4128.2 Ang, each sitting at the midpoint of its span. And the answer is -2.9 Ang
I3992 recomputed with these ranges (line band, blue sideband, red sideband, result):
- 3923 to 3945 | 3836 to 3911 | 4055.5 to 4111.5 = 7.9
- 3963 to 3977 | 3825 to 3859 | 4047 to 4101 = 5.9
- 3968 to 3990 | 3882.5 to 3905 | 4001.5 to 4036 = 5.6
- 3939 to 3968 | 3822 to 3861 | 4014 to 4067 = 6.7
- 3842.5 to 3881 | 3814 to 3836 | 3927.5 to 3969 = -2.2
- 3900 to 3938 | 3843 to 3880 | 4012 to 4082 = 3.2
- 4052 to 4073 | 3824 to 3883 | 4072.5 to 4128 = -0.9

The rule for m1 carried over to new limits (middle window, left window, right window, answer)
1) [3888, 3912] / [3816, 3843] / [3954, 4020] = -3.11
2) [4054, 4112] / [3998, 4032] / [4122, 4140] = 1.49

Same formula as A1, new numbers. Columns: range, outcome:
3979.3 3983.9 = 55.2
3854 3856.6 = 28.5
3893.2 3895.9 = 43.7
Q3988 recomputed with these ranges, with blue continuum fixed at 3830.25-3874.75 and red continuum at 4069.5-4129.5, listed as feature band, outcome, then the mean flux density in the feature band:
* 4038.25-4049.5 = -1.9 Ang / 69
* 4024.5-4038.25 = -3.0 Ang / 69.7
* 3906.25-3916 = -3.0 Ang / 49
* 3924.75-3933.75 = 3.2 Ang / 25.8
